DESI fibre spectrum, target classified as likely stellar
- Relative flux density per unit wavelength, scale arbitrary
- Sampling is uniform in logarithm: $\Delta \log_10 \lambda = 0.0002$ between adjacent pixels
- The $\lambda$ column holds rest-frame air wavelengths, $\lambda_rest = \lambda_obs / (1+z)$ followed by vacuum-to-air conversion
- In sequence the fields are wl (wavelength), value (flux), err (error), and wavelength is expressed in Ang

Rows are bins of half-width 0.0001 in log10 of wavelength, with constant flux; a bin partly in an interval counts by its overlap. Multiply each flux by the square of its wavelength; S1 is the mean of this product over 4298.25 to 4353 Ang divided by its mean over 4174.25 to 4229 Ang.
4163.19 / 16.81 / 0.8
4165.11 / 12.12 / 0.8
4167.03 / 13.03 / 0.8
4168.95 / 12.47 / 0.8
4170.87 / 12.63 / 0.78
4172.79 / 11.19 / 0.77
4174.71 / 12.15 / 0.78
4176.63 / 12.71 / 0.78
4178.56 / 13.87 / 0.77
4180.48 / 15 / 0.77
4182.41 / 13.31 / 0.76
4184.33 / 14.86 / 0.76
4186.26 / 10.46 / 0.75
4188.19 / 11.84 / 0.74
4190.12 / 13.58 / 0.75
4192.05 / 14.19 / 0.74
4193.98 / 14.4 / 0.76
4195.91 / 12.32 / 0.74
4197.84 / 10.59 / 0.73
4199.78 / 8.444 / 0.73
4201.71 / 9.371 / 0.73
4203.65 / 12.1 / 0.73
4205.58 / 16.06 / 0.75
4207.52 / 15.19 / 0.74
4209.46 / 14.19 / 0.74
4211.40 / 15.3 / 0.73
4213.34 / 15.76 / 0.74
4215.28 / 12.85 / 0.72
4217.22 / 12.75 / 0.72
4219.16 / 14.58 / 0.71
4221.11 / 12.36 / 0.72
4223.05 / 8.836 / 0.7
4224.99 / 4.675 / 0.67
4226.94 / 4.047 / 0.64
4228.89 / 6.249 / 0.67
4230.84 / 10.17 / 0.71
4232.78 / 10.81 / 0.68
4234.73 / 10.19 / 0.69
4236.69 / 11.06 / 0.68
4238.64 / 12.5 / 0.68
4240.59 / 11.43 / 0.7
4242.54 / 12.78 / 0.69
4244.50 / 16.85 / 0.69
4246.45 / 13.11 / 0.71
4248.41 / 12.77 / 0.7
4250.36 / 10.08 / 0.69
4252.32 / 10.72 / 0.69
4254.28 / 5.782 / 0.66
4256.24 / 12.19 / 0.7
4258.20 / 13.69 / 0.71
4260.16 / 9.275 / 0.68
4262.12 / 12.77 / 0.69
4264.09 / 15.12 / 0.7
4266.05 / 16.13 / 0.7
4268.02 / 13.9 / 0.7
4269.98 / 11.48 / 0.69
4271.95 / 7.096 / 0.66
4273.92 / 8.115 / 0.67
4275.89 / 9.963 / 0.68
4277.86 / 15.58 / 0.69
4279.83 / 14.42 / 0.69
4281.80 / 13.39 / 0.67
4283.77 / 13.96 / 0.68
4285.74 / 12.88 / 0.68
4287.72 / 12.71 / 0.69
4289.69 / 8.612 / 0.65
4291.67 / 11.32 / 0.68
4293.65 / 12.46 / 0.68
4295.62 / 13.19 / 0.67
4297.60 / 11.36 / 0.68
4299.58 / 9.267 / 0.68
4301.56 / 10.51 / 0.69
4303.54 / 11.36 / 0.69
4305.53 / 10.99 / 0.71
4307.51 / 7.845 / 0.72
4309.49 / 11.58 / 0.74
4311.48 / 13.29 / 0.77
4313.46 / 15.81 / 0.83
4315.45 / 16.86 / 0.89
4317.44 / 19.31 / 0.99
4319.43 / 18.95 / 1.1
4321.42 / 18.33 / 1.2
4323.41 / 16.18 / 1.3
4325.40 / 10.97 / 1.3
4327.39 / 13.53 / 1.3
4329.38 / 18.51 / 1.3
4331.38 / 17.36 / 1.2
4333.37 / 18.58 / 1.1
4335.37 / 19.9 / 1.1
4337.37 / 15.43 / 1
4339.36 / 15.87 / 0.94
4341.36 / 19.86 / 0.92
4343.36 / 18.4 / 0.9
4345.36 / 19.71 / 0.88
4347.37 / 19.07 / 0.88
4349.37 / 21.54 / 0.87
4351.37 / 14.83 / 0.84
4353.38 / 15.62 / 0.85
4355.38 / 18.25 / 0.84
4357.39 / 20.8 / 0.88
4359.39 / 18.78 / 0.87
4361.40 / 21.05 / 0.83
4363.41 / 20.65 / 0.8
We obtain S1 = 1.36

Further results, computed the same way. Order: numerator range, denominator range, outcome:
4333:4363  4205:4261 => 1.69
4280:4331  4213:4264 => 1.25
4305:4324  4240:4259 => 1.30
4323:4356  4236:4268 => 1.46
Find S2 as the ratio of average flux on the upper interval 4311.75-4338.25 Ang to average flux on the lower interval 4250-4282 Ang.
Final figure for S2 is 1.4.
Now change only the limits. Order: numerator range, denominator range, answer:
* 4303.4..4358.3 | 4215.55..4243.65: 1.60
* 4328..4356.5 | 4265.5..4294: 1.49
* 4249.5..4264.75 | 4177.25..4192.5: 0.83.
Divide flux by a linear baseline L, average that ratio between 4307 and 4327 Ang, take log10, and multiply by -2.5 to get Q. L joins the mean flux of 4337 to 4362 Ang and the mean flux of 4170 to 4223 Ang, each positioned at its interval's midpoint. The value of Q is 0.15 mag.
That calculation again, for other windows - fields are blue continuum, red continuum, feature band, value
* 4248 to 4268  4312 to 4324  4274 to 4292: 0.15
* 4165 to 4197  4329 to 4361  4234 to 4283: 0.27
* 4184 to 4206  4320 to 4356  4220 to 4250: 0.28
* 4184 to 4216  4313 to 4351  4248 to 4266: 0.28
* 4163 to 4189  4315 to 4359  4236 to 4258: 0.26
